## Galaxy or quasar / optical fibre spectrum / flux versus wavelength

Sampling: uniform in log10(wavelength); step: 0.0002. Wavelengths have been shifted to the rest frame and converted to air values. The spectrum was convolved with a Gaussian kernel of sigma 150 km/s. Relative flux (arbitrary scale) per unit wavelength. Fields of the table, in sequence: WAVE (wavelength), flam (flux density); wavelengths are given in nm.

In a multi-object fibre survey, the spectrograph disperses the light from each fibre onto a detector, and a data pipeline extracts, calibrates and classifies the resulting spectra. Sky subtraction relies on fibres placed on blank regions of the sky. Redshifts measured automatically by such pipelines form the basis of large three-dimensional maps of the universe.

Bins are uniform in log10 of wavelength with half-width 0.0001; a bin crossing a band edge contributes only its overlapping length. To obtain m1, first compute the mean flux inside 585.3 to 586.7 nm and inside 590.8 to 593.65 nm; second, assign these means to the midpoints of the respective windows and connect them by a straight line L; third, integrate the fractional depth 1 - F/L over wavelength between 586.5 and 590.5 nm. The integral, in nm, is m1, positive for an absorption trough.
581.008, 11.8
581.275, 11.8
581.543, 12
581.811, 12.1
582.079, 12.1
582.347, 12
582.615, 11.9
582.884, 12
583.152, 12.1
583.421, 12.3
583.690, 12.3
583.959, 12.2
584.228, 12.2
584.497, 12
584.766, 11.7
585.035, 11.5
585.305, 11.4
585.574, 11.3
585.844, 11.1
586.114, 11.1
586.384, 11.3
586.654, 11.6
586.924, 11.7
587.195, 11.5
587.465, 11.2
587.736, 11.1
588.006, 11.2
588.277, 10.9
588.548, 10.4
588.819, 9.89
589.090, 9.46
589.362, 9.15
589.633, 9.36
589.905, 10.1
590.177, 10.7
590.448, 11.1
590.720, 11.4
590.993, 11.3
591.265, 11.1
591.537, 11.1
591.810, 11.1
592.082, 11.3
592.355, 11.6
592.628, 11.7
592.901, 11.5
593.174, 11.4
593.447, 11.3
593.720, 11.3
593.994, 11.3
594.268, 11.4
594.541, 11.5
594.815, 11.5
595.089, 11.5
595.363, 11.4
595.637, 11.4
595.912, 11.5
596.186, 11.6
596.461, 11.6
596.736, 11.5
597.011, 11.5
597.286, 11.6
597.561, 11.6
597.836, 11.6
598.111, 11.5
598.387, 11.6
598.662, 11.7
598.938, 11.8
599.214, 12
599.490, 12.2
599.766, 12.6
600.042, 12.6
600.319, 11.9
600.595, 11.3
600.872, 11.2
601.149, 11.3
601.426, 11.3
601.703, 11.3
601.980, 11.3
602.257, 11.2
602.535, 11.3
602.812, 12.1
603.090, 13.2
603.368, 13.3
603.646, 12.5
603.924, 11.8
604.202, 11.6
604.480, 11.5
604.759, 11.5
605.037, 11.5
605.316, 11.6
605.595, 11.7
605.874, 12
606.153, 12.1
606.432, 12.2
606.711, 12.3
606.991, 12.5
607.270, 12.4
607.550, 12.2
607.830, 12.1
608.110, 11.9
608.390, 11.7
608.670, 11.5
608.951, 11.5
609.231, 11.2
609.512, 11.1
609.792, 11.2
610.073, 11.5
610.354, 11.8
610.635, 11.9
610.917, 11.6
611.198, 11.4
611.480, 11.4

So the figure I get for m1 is 0.242 nm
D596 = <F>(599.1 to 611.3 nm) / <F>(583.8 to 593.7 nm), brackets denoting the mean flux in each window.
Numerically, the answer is 1.06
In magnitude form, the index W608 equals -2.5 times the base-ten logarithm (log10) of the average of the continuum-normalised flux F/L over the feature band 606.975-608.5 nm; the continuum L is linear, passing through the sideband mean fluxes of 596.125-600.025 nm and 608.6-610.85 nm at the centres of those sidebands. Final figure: -0.055 mag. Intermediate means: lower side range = 11.8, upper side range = 11.5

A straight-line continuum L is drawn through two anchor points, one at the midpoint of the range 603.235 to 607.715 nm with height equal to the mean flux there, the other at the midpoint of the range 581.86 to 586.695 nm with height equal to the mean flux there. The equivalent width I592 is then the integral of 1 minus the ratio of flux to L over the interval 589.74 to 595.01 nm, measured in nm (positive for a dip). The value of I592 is 0.287 nm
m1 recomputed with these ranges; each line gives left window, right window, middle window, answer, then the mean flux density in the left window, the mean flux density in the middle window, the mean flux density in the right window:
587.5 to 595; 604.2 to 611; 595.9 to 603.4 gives -0.25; 10.9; 11.7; 11.8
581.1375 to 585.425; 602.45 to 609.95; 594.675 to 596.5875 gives 0.07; 12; 11.5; 11.9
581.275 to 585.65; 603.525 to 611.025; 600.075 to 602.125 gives 0.07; 11.9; 11.4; 11.8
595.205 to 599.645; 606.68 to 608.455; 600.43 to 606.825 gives 0.09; 11.6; 11.8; 12.2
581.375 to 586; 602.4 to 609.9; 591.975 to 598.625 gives 0.23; 11.9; 11.5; 11.9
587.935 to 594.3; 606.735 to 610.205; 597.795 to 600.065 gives -0.14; 10.9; 11.9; 11.8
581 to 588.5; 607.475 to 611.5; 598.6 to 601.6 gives -0.05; 11.7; 11.8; 11.6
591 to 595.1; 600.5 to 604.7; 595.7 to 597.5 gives -0.01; 11.4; 11.5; 11.7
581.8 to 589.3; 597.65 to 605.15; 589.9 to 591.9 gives 0.09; 11.4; 11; 11.8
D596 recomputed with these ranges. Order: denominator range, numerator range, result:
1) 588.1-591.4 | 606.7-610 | 1.13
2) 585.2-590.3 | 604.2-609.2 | 1.10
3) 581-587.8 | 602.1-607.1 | 1.02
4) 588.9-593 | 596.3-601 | 1.09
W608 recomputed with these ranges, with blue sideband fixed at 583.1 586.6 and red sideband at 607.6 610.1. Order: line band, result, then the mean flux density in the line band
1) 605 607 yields -0.04 mag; 12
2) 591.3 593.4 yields 0.03 mag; 11.4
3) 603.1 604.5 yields -0.06 mag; 12.3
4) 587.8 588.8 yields 0.09 mag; 10.7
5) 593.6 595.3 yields 0.02 mag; 11.4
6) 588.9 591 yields 0.14 mag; 10.2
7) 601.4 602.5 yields 0.03 mag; 11.3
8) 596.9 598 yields 0.00 mag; 11.6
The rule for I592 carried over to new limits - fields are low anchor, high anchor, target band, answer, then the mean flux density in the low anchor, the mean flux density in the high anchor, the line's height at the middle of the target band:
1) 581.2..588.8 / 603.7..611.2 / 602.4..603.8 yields -0.09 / 11.6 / 11.8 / 11.7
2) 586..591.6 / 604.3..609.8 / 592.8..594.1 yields -0.04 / 10.8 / 11.8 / 11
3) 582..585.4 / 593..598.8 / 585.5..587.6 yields 0.09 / 12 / 11.5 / 11.9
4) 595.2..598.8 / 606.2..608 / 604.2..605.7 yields 0.07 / 11.5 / 12.3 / 12.1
